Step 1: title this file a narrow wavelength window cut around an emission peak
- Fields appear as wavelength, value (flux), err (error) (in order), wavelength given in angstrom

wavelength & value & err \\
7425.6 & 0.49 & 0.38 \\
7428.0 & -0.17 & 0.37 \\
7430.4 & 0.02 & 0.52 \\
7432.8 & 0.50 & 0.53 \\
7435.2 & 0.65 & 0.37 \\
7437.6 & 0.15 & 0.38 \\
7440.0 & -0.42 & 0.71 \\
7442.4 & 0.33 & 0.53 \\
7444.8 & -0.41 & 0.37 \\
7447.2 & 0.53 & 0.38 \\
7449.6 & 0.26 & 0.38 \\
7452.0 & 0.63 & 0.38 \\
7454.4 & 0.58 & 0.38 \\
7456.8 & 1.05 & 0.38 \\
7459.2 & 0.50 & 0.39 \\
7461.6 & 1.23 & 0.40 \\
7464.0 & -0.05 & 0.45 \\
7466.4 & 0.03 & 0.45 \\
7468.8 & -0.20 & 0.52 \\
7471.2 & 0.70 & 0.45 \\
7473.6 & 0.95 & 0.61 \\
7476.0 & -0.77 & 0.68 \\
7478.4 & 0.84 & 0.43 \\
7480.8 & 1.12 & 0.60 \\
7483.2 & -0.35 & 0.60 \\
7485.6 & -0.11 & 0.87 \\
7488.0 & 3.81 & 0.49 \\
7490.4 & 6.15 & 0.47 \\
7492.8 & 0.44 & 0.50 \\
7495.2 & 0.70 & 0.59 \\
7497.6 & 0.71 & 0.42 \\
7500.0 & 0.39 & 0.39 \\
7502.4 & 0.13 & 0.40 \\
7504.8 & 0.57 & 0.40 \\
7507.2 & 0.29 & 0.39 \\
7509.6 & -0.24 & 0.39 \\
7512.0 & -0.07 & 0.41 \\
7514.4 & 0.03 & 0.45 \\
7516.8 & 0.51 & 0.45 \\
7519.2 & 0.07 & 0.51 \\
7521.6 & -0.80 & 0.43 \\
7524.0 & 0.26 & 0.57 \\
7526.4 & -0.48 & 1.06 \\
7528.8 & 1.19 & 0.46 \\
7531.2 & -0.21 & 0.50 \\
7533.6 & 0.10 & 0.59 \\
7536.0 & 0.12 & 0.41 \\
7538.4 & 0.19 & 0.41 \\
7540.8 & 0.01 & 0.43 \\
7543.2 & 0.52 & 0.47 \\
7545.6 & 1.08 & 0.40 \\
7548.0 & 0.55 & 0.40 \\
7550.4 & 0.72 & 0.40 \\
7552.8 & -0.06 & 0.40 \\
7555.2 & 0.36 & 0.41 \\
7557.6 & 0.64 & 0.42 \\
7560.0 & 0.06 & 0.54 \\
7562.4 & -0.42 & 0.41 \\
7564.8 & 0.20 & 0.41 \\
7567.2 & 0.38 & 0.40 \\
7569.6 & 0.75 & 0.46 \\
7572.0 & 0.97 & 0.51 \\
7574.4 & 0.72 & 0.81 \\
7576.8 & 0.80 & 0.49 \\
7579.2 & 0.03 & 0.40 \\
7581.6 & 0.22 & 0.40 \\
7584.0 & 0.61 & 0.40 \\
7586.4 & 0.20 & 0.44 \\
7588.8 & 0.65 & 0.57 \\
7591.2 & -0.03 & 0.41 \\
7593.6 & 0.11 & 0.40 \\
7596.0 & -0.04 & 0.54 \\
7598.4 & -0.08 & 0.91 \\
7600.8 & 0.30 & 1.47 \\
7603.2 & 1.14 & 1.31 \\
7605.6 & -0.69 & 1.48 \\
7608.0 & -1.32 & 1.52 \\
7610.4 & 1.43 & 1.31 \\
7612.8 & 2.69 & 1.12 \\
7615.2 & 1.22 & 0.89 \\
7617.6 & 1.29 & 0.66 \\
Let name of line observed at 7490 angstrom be H-alpha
